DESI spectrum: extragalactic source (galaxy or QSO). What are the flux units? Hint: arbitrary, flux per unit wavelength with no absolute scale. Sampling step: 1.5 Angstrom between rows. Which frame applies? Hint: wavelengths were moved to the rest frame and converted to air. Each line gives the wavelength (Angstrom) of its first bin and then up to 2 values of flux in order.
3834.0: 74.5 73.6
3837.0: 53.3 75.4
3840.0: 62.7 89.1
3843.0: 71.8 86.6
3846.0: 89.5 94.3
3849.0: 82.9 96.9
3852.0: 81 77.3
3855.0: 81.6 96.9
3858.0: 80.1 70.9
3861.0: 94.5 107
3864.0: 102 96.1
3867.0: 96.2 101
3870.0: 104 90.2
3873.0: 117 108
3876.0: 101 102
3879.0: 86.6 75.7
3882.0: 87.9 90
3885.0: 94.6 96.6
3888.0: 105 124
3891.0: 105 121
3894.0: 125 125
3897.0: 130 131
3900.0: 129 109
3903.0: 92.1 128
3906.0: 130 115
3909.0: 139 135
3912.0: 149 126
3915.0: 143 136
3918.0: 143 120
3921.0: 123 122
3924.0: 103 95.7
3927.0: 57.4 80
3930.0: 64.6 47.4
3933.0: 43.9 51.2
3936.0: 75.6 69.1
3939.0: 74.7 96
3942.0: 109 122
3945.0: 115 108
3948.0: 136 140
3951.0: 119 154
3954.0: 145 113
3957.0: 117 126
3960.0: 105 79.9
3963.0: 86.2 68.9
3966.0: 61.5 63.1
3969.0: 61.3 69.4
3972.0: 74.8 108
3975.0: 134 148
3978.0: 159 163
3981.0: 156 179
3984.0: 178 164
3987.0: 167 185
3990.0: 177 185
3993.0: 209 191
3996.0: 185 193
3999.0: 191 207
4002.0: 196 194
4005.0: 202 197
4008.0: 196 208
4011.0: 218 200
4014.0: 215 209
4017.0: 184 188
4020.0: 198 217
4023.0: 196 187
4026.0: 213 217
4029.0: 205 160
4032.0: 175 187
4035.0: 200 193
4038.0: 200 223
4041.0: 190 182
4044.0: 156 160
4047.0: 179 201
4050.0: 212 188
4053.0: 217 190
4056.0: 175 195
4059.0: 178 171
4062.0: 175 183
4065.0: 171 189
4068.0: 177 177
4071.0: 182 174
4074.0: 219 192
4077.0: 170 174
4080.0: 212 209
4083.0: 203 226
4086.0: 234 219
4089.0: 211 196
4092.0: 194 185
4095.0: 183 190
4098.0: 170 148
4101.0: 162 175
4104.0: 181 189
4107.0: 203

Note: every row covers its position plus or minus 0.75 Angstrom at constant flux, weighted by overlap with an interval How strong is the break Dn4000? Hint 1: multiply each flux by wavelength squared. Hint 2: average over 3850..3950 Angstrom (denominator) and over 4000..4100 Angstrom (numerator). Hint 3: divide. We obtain 2.0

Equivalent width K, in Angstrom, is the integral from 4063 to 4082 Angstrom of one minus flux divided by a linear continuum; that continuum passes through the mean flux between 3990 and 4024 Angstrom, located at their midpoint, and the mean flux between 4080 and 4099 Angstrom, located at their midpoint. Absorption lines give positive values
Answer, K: 1.3 Angstrom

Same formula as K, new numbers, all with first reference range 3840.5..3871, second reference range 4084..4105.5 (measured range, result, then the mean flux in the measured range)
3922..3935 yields 5.04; 73.4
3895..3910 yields -1.85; 123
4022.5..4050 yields -4.16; 191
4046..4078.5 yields -1.71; 186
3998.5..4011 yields -3.90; 200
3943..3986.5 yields 5.30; 119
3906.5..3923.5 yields -2.49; 131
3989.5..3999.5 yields -2.85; 190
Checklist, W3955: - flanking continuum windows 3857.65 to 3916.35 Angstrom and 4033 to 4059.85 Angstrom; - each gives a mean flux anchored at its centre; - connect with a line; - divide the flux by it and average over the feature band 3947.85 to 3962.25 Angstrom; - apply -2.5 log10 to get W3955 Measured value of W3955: 0.17 mag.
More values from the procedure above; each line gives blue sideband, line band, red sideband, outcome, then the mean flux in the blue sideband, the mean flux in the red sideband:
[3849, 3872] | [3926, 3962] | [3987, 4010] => 0.495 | 91.4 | 193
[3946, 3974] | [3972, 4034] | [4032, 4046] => -0.243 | 102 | 188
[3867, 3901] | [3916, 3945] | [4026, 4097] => 0.367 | 107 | 192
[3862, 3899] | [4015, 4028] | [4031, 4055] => -0.122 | 105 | 190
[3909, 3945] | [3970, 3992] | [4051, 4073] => -0.123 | 101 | 183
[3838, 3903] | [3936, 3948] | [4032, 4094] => 0.309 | 97.5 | 192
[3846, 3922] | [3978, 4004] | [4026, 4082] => -0.154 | 108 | 188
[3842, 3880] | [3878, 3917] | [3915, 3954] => -0.193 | 92.5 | 102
